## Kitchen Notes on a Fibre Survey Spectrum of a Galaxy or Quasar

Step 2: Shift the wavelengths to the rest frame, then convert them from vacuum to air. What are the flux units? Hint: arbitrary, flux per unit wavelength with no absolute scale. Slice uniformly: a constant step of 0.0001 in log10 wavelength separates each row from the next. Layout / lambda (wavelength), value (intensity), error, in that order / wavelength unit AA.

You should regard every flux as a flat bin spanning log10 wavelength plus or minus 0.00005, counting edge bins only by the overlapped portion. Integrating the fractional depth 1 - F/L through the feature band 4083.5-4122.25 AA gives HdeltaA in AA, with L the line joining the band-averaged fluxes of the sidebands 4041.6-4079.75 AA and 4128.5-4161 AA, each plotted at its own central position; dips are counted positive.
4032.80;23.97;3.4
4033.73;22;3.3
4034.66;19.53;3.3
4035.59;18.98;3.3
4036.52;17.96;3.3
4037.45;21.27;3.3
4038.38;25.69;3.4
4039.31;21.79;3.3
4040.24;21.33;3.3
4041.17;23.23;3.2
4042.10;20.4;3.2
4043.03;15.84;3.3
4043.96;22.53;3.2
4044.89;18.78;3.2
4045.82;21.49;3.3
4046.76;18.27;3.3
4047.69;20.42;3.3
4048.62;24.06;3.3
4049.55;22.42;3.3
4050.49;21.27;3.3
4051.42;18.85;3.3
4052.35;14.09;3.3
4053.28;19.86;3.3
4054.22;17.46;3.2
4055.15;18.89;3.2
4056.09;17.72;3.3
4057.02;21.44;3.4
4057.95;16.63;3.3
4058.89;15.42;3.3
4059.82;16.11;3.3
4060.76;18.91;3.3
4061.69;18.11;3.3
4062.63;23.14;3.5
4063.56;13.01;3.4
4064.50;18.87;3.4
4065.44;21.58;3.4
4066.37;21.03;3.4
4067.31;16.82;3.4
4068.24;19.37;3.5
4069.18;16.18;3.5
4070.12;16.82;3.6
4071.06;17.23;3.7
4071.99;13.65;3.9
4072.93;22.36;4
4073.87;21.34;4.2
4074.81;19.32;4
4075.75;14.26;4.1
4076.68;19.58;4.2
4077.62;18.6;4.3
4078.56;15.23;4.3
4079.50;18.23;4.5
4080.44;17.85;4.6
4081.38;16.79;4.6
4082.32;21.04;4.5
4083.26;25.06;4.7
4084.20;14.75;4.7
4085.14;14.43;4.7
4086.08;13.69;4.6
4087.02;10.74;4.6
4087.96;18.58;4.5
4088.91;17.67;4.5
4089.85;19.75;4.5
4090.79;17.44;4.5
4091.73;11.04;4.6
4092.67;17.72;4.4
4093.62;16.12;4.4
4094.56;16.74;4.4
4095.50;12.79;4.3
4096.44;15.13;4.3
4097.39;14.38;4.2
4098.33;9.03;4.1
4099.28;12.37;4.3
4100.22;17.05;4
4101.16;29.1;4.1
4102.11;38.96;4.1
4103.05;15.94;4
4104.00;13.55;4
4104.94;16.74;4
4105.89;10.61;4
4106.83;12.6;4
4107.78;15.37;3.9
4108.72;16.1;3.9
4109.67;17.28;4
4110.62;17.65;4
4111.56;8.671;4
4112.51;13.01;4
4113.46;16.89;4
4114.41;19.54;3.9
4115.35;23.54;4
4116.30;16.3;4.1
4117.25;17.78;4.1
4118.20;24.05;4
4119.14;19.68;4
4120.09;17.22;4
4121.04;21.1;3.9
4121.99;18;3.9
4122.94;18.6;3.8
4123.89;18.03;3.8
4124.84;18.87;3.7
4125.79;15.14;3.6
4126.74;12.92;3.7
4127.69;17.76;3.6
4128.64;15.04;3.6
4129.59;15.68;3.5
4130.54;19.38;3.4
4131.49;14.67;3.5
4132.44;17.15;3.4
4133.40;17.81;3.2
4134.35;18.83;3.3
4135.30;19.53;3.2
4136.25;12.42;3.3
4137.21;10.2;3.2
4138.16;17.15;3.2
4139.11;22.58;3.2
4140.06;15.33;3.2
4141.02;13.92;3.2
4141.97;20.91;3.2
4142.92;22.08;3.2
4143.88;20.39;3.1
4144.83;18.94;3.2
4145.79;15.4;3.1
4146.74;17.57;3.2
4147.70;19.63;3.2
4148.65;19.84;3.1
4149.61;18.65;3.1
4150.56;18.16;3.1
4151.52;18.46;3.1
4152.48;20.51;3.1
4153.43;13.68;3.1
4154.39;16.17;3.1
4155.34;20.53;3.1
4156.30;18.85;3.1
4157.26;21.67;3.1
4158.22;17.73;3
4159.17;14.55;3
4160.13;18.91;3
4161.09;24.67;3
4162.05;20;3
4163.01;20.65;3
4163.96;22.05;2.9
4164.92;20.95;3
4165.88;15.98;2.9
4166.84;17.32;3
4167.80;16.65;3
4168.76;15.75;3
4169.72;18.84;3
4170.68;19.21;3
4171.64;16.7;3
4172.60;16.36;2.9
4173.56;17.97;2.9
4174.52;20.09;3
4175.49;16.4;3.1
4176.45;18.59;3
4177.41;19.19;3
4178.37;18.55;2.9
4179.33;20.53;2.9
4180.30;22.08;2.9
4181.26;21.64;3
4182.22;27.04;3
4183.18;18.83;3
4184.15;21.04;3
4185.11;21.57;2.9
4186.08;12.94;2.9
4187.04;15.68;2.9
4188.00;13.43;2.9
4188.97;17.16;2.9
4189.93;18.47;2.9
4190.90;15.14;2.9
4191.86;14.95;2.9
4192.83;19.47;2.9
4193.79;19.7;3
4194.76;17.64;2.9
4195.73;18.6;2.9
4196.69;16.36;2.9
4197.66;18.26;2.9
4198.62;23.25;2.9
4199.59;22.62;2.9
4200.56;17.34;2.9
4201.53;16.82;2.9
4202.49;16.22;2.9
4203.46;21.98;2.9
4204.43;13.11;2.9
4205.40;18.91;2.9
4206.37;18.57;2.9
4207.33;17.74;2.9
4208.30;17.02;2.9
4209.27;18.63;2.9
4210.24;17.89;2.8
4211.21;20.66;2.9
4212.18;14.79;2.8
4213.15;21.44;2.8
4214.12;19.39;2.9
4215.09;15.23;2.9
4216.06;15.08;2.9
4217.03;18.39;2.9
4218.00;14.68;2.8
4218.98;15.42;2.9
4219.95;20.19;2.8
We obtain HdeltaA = 3.0 AA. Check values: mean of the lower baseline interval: 18.7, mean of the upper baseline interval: 17.8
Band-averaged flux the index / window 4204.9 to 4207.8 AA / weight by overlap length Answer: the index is 18.4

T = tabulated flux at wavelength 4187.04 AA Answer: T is 15.68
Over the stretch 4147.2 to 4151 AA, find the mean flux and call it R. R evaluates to 19.1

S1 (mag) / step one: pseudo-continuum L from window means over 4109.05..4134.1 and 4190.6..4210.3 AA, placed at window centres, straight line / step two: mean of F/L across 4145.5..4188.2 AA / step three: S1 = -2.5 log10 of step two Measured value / -0.05 mag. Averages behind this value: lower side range 17.4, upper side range 18.1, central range 18.7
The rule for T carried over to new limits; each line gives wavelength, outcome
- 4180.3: 22.08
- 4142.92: 22.08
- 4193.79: 19.7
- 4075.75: 14.26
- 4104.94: 16.74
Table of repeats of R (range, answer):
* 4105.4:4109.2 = 13.7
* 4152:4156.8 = 18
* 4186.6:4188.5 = 14.5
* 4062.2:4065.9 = 19.1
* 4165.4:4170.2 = 16.9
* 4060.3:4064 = 18.4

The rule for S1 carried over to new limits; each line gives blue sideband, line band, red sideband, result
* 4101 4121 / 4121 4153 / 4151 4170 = 0.05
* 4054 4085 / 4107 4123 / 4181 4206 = 0.04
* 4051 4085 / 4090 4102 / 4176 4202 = 0.11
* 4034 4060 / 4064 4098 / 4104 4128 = 0.07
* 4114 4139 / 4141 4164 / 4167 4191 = -0.06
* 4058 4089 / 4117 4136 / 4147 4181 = 0.03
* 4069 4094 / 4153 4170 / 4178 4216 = -0.03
